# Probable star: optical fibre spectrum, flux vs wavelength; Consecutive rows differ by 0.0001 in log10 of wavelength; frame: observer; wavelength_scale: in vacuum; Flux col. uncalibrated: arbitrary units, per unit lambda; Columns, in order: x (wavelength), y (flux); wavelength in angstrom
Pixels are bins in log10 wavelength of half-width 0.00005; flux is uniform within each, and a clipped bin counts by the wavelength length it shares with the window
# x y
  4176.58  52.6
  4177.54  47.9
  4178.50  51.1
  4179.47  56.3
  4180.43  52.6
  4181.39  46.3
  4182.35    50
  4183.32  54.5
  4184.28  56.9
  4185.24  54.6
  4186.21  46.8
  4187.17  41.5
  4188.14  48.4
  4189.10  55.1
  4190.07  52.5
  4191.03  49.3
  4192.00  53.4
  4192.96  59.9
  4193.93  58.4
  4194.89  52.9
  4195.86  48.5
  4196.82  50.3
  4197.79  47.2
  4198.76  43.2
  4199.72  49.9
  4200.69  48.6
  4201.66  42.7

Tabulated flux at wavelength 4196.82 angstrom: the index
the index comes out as 50.3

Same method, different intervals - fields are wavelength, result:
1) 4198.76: 43.2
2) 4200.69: 48.6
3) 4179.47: 56.3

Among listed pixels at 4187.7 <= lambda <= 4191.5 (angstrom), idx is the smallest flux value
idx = 48.4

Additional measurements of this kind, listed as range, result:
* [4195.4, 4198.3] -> 47.2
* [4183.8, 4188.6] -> 41.5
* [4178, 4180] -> 51.1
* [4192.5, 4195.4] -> 52.9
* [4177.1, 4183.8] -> 46.3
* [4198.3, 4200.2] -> 43.2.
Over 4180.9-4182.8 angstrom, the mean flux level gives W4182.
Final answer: 48.3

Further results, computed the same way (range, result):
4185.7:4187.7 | 44.2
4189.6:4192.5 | 51.9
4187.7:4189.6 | 51.8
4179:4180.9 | 54.5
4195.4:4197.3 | 49.6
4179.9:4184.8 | 52.2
